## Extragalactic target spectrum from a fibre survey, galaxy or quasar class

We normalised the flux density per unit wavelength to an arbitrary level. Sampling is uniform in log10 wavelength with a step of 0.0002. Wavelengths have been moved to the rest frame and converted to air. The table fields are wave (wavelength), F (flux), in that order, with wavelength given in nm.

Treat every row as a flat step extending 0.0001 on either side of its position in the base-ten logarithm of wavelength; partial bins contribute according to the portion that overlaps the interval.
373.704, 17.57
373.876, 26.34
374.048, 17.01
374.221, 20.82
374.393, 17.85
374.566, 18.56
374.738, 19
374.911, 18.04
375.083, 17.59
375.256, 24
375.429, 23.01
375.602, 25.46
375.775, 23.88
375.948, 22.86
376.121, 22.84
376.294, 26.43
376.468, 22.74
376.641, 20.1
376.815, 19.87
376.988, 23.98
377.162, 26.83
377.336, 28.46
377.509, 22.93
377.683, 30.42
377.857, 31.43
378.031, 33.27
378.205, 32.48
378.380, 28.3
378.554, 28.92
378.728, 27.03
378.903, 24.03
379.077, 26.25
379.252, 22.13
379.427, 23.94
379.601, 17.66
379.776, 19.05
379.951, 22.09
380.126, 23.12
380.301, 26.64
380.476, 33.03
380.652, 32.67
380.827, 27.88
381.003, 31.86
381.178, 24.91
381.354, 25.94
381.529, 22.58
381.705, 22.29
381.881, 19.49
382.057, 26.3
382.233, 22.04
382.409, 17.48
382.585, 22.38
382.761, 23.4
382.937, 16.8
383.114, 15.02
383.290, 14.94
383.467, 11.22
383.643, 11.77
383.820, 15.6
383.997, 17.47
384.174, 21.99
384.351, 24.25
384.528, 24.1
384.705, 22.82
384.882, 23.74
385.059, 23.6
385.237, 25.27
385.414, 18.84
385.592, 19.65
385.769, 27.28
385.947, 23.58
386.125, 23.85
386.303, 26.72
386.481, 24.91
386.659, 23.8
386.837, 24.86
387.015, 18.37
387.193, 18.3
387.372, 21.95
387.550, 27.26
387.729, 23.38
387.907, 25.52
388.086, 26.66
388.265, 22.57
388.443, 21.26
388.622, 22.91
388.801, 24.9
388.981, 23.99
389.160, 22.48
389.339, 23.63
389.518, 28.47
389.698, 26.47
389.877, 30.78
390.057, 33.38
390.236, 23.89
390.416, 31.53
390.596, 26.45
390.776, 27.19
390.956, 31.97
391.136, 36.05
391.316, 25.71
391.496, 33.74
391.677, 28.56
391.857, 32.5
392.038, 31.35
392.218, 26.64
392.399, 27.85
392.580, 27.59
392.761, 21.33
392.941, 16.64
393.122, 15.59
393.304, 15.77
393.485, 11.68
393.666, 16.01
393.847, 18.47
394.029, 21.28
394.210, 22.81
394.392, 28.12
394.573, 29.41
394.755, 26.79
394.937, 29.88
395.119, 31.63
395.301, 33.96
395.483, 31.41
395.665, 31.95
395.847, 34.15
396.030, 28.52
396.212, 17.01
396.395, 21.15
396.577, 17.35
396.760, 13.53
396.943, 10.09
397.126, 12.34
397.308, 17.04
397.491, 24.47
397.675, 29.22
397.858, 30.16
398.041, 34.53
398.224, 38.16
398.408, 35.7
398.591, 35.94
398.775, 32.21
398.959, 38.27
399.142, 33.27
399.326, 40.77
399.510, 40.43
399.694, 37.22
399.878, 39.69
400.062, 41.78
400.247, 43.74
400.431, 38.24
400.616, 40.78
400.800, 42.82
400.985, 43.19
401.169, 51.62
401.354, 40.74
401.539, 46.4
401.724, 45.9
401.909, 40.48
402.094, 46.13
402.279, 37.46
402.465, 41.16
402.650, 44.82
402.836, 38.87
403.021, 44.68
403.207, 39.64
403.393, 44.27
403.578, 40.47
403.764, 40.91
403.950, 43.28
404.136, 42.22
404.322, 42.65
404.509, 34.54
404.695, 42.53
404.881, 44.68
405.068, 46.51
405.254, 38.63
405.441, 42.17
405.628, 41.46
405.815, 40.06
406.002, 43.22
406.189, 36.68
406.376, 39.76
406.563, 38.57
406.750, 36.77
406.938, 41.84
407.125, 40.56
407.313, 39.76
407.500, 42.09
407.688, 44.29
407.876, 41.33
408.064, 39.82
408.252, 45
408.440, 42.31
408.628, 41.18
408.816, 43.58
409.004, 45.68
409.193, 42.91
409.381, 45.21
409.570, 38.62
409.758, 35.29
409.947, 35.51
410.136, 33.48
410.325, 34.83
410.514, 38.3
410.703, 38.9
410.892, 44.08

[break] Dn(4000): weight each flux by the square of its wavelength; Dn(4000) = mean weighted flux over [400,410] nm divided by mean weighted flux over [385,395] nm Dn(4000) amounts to 1.81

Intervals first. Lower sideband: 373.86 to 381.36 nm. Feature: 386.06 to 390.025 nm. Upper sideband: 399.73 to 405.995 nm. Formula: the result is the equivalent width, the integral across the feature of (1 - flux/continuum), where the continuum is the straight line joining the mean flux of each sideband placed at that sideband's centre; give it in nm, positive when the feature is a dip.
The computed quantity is 0.93 nm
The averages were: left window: 24.6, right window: 42.2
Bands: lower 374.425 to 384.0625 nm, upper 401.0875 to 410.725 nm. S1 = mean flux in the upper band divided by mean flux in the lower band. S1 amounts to 1.78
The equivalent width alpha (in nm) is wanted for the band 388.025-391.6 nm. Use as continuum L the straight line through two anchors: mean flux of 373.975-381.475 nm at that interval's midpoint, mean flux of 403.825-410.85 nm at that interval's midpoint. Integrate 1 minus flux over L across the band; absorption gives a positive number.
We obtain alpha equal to 0.45 nm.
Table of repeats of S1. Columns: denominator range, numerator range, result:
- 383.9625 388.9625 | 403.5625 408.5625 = 1.77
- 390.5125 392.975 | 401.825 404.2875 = 1.48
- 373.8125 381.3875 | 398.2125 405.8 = 1.67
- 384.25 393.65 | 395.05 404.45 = 1.44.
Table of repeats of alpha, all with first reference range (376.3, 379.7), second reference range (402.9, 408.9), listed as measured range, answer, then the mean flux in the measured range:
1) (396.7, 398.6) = 0.60 nm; 25.3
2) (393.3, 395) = 0.62 nm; 22.2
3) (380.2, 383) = 0.30 nm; 24.8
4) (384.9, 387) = 0.46 nm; 23.7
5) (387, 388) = 0.27 nm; 22.8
